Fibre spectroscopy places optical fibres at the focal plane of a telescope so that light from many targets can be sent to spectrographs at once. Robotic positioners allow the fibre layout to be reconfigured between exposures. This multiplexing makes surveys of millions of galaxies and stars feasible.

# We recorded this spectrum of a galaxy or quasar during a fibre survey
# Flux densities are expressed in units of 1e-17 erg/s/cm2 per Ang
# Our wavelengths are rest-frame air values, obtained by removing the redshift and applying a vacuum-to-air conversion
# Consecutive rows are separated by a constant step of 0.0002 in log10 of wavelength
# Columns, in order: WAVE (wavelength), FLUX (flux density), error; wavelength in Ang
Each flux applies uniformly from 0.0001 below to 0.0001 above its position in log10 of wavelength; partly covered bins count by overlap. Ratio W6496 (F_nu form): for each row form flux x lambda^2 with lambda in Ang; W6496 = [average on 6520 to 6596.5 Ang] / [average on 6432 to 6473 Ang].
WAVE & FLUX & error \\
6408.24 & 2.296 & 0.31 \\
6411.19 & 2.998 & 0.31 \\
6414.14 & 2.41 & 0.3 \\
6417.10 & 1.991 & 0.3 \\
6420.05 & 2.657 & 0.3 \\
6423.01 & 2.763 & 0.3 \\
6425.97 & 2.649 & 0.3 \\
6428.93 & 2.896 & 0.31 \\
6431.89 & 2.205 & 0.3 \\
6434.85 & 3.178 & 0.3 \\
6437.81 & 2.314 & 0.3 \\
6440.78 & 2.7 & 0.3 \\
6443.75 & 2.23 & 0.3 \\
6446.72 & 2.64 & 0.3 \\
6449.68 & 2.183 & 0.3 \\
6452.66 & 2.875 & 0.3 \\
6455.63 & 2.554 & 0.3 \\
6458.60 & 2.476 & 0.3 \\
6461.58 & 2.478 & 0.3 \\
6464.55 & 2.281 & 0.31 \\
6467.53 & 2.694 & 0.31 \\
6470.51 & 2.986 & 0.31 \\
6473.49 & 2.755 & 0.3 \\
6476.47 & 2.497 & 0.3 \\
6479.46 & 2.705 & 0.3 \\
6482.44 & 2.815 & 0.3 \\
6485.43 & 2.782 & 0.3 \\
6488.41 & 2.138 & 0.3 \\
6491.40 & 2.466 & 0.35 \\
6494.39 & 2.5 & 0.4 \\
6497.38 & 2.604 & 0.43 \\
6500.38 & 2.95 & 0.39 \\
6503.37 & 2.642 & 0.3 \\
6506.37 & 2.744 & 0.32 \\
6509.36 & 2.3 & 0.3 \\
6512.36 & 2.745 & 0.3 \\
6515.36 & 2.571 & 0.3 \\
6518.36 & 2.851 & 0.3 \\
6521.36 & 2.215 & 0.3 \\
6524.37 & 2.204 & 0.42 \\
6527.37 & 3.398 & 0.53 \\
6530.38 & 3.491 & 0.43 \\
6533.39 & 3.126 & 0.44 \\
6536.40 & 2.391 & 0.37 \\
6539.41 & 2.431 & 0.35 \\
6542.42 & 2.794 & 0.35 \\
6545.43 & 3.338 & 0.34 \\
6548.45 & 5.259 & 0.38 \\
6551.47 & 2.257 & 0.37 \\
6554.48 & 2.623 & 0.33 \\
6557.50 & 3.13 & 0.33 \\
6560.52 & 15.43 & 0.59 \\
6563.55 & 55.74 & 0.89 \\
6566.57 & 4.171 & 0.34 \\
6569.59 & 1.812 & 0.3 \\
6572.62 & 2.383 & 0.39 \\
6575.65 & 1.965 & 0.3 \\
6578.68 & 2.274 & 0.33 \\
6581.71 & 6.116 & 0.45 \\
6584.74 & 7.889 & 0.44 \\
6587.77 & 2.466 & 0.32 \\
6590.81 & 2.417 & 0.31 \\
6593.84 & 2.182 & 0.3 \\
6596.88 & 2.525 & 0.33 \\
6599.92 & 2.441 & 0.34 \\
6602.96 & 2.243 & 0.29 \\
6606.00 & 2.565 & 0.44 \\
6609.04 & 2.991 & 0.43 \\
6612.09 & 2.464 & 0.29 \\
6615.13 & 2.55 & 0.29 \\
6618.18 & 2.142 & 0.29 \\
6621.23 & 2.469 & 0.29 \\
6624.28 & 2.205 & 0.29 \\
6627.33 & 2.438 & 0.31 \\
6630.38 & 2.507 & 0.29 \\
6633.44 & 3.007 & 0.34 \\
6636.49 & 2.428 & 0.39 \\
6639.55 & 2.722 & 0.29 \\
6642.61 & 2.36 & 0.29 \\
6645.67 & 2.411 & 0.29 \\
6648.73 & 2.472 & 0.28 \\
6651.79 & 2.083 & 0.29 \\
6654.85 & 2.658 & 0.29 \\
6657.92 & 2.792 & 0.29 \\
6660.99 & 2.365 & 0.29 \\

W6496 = 2.3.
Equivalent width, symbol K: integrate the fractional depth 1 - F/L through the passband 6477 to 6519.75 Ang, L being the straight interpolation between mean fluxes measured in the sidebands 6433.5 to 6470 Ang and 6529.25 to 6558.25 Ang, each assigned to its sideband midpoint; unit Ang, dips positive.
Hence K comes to 3.0 Ang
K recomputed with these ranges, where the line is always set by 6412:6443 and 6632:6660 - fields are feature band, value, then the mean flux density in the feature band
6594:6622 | 0.8 Ang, 2.47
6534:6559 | -4.6 Ang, 3.03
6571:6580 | 1.2 Ang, 2.2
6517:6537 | -2.1 Ang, 2.83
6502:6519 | -0.4 Ang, 2.63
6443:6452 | 0.6 Ang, 2.41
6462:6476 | -0.4 Ang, 2.65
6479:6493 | 0.0 Ang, 2.57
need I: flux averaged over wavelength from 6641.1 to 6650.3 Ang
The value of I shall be 2.41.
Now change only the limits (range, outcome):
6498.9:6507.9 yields 2.78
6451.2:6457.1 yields 2.72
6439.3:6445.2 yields 2.46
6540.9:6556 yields 3.25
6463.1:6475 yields 2.68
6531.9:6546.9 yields 2.82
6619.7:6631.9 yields 2.41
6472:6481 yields 2.65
